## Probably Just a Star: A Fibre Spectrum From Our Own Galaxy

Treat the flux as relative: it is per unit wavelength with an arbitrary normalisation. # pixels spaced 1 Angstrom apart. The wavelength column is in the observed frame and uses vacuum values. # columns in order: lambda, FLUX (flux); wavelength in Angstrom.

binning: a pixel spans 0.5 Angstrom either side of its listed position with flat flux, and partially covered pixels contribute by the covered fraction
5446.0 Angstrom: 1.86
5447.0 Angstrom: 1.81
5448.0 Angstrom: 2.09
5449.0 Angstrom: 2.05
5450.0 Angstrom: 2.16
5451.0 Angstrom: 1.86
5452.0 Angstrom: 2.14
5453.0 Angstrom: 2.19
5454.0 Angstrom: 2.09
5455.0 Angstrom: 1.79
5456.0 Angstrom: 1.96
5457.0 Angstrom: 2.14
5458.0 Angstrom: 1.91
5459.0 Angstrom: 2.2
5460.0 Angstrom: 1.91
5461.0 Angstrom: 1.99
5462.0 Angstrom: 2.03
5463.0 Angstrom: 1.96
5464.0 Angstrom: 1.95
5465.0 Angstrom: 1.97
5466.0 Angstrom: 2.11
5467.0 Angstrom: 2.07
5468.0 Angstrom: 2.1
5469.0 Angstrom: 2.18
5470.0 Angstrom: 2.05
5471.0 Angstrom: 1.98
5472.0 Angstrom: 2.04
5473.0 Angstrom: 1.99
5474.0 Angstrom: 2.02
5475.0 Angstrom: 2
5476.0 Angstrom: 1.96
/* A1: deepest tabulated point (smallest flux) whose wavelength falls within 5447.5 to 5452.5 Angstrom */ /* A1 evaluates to 1.86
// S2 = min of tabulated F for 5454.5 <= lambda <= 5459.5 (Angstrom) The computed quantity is 1.79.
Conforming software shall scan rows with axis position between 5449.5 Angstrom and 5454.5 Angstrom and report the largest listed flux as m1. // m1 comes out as 2.19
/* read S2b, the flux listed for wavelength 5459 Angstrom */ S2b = 2.2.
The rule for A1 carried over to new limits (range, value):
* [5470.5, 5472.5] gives 1.98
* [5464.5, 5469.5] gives 1.97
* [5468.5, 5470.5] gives 2.05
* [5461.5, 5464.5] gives 1.95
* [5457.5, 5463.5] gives 1.91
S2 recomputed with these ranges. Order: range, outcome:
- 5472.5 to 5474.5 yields 1.99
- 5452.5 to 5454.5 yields 2.09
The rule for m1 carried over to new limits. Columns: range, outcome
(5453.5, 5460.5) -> 2.2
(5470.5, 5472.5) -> 2.04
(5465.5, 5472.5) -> 2.18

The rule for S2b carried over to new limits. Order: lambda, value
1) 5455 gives 1.79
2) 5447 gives 1.81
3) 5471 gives 1.98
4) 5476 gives 1.96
